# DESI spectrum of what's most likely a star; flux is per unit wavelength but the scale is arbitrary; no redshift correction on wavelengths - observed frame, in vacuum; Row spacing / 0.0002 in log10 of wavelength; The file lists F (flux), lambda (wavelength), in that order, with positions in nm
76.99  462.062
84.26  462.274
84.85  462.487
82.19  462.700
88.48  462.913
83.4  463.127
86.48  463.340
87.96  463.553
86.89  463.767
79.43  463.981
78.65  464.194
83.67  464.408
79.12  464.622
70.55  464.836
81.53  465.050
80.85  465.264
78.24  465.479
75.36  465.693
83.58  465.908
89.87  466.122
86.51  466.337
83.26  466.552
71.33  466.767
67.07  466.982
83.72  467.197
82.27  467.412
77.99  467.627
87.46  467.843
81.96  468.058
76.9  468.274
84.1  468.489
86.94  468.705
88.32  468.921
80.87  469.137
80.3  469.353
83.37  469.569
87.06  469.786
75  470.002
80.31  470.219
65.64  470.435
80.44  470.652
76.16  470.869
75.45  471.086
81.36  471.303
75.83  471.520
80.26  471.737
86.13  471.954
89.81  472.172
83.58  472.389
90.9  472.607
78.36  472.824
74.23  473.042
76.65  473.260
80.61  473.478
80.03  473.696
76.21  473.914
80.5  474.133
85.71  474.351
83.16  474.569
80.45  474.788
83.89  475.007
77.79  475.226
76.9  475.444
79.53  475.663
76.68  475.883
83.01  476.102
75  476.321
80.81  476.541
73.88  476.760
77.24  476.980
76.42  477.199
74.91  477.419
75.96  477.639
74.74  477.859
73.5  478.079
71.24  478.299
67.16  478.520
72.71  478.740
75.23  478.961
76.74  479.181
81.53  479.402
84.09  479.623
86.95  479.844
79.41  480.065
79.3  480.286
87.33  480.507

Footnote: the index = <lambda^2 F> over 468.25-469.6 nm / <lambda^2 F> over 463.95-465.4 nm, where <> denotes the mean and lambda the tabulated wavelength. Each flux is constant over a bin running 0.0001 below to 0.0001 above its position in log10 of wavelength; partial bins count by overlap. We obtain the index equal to 1.07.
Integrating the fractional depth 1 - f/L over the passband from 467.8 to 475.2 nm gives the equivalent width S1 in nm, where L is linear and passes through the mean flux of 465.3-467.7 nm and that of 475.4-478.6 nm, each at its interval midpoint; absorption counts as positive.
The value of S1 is -0.287 nm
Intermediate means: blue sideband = 80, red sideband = 75.8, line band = 81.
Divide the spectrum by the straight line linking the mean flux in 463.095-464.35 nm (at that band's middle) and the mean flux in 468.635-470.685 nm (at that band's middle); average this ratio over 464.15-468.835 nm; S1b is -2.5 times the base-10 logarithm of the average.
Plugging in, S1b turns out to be 0.02 mag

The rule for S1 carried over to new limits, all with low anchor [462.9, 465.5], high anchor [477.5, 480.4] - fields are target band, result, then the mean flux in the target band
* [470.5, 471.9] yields 0.022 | 78.2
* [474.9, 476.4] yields -0.021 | 79.1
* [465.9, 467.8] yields 0.005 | 80.7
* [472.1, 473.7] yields -0.058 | 81.7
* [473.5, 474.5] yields -0.028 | 80.8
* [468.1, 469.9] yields -0.072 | 83.4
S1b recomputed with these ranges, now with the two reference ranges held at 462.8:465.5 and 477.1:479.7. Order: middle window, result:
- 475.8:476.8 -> -0.03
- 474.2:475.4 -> -0.07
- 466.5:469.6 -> -0.01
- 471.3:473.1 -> -0.06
